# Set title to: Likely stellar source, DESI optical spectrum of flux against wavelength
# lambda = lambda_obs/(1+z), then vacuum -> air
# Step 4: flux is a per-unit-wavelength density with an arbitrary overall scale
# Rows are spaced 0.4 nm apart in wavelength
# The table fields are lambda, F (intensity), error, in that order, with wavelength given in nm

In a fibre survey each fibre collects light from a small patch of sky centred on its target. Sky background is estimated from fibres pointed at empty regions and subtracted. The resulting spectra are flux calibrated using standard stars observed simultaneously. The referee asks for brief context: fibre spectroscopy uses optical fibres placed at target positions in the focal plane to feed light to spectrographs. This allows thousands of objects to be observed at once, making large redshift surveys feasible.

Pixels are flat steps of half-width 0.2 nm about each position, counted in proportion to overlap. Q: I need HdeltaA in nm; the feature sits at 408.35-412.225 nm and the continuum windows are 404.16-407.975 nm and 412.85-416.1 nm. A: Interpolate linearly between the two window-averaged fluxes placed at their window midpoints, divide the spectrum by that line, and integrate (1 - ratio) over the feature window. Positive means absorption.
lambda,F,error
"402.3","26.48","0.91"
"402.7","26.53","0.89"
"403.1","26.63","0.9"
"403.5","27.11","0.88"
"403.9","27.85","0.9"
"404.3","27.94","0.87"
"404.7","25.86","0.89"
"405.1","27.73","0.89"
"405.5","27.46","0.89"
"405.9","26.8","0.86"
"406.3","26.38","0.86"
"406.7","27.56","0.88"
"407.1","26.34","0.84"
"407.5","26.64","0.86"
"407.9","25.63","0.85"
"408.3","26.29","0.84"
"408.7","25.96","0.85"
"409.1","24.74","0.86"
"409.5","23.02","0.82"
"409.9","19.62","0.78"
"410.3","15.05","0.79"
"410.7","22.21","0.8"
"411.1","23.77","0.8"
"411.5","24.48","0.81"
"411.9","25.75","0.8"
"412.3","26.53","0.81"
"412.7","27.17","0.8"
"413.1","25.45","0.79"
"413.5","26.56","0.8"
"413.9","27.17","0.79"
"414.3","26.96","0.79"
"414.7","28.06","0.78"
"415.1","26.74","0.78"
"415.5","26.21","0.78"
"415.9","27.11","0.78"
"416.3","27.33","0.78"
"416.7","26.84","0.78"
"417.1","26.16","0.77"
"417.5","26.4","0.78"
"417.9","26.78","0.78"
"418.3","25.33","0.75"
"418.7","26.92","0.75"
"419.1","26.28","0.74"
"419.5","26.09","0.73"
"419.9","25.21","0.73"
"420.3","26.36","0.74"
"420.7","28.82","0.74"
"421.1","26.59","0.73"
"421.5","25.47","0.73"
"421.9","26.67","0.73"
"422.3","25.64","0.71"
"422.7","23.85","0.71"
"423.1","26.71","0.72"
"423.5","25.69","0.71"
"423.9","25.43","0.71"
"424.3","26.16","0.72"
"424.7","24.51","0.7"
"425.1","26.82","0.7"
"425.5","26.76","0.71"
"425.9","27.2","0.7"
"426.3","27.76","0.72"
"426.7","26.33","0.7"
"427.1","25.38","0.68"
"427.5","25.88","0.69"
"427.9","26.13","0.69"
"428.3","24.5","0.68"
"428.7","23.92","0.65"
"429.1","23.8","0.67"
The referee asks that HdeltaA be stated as 0.55 nm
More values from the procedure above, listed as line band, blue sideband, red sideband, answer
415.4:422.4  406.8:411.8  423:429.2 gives -0.429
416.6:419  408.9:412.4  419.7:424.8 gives -0.163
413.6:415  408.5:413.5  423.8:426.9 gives -0.168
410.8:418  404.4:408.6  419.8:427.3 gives 0.027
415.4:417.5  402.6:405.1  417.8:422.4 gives -0.017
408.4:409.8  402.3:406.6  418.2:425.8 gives 0.127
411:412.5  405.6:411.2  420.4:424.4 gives -0.027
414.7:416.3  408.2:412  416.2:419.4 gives -0.096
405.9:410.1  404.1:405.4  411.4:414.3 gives 0.241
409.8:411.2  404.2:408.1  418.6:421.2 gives 0.356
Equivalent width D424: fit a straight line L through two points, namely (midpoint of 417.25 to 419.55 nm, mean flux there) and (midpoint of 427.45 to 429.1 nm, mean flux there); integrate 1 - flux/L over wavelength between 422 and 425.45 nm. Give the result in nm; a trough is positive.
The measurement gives -0.020 nm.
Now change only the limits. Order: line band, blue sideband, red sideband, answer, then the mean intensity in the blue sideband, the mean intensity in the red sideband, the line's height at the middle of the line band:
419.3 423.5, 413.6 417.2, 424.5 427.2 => 0.08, 27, 26.4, 26.7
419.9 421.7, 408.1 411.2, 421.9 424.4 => -0.11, 22.5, 25.6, 25.1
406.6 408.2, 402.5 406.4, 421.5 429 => 0.02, 27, 25.8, 26.9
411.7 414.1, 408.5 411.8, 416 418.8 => -0.24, 22.5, 26.5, 24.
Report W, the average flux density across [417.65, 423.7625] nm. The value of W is 26.2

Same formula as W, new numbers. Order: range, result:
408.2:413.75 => 24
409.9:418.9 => 25.5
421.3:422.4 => 26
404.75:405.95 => 27.2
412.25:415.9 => 26.8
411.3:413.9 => 26.1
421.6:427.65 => 26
